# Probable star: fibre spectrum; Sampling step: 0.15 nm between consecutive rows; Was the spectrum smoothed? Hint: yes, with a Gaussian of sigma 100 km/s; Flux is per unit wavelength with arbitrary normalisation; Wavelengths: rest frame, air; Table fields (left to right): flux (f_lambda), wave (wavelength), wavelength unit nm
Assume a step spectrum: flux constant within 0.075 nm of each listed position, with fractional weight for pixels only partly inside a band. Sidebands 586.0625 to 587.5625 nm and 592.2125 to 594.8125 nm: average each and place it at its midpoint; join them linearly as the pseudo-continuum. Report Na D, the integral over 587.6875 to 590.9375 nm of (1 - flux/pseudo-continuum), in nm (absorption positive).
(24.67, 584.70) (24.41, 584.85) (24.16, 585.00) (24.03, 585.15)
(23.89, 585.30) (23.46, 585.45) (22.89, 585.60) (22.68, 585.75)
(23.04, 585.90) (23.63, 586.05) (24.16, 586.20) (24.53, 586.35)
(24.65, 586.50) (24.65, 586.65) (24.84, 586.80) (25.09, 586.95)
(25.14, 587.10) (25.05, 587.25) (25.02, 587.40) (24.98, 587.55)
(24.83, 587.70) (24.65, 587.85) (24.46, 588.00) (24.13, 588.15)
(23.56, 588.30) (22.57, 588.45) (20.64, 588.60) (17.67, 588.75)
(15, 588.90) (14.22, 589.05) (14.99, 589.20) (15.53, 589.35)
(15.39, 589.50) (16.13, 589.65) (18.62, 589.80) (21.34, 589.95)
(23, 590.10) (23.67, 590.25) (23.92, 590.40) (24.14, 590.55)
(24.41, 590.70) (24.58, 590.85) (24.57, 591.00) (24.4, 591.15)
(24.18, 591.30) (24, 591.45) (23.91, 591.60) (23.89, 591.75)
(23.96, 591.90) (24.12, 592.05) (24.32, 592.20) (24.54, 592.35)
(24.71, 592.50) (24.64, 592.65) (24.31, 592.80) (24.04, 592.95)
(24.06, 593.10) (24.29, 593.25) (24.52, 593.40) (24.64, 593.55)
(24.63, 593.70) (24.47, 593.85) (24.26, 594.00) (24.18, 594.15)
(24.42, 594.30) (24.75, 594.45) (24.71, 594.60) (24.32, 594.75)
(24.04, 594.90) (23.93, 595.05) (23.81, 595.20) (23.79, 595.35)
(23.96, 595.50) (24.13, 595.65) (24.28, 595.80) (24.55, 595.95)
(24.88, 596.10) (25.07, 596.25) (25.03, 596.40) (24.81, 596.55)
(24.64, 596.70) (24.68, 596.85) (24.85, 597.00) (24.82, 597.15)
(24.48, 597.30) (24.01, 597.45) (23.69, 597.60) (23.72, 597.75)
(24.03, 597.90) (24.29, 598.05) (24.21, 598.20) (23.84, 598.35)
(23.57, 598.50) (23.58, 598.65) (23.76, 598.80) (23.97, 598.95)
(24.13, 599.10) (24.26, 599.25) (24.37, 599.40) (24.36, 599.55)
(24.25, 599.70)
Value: 0.52 nm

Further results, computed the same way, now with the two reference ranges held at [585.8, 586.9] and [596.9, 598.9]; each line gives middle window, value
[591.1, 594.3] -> -0.021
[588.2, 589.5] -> 0.333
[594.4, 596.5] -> -0.024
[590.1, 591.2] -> 0.000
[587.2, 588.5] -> -0.011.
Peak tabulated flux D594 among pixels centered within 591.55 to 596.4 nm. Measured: 25.07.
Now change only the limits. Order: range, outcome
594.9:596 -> 24.55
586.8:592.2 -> 25.14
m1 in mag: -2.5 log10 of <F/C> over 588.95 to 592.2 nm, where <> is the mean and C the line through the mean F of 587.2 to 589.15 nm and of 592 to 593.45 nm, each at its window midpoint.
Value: 0.08 mag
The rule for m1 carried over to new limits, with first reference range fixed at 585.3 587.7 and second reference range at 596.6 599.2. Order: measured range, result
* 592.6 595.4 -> -0.01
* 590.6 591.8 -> 0.00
